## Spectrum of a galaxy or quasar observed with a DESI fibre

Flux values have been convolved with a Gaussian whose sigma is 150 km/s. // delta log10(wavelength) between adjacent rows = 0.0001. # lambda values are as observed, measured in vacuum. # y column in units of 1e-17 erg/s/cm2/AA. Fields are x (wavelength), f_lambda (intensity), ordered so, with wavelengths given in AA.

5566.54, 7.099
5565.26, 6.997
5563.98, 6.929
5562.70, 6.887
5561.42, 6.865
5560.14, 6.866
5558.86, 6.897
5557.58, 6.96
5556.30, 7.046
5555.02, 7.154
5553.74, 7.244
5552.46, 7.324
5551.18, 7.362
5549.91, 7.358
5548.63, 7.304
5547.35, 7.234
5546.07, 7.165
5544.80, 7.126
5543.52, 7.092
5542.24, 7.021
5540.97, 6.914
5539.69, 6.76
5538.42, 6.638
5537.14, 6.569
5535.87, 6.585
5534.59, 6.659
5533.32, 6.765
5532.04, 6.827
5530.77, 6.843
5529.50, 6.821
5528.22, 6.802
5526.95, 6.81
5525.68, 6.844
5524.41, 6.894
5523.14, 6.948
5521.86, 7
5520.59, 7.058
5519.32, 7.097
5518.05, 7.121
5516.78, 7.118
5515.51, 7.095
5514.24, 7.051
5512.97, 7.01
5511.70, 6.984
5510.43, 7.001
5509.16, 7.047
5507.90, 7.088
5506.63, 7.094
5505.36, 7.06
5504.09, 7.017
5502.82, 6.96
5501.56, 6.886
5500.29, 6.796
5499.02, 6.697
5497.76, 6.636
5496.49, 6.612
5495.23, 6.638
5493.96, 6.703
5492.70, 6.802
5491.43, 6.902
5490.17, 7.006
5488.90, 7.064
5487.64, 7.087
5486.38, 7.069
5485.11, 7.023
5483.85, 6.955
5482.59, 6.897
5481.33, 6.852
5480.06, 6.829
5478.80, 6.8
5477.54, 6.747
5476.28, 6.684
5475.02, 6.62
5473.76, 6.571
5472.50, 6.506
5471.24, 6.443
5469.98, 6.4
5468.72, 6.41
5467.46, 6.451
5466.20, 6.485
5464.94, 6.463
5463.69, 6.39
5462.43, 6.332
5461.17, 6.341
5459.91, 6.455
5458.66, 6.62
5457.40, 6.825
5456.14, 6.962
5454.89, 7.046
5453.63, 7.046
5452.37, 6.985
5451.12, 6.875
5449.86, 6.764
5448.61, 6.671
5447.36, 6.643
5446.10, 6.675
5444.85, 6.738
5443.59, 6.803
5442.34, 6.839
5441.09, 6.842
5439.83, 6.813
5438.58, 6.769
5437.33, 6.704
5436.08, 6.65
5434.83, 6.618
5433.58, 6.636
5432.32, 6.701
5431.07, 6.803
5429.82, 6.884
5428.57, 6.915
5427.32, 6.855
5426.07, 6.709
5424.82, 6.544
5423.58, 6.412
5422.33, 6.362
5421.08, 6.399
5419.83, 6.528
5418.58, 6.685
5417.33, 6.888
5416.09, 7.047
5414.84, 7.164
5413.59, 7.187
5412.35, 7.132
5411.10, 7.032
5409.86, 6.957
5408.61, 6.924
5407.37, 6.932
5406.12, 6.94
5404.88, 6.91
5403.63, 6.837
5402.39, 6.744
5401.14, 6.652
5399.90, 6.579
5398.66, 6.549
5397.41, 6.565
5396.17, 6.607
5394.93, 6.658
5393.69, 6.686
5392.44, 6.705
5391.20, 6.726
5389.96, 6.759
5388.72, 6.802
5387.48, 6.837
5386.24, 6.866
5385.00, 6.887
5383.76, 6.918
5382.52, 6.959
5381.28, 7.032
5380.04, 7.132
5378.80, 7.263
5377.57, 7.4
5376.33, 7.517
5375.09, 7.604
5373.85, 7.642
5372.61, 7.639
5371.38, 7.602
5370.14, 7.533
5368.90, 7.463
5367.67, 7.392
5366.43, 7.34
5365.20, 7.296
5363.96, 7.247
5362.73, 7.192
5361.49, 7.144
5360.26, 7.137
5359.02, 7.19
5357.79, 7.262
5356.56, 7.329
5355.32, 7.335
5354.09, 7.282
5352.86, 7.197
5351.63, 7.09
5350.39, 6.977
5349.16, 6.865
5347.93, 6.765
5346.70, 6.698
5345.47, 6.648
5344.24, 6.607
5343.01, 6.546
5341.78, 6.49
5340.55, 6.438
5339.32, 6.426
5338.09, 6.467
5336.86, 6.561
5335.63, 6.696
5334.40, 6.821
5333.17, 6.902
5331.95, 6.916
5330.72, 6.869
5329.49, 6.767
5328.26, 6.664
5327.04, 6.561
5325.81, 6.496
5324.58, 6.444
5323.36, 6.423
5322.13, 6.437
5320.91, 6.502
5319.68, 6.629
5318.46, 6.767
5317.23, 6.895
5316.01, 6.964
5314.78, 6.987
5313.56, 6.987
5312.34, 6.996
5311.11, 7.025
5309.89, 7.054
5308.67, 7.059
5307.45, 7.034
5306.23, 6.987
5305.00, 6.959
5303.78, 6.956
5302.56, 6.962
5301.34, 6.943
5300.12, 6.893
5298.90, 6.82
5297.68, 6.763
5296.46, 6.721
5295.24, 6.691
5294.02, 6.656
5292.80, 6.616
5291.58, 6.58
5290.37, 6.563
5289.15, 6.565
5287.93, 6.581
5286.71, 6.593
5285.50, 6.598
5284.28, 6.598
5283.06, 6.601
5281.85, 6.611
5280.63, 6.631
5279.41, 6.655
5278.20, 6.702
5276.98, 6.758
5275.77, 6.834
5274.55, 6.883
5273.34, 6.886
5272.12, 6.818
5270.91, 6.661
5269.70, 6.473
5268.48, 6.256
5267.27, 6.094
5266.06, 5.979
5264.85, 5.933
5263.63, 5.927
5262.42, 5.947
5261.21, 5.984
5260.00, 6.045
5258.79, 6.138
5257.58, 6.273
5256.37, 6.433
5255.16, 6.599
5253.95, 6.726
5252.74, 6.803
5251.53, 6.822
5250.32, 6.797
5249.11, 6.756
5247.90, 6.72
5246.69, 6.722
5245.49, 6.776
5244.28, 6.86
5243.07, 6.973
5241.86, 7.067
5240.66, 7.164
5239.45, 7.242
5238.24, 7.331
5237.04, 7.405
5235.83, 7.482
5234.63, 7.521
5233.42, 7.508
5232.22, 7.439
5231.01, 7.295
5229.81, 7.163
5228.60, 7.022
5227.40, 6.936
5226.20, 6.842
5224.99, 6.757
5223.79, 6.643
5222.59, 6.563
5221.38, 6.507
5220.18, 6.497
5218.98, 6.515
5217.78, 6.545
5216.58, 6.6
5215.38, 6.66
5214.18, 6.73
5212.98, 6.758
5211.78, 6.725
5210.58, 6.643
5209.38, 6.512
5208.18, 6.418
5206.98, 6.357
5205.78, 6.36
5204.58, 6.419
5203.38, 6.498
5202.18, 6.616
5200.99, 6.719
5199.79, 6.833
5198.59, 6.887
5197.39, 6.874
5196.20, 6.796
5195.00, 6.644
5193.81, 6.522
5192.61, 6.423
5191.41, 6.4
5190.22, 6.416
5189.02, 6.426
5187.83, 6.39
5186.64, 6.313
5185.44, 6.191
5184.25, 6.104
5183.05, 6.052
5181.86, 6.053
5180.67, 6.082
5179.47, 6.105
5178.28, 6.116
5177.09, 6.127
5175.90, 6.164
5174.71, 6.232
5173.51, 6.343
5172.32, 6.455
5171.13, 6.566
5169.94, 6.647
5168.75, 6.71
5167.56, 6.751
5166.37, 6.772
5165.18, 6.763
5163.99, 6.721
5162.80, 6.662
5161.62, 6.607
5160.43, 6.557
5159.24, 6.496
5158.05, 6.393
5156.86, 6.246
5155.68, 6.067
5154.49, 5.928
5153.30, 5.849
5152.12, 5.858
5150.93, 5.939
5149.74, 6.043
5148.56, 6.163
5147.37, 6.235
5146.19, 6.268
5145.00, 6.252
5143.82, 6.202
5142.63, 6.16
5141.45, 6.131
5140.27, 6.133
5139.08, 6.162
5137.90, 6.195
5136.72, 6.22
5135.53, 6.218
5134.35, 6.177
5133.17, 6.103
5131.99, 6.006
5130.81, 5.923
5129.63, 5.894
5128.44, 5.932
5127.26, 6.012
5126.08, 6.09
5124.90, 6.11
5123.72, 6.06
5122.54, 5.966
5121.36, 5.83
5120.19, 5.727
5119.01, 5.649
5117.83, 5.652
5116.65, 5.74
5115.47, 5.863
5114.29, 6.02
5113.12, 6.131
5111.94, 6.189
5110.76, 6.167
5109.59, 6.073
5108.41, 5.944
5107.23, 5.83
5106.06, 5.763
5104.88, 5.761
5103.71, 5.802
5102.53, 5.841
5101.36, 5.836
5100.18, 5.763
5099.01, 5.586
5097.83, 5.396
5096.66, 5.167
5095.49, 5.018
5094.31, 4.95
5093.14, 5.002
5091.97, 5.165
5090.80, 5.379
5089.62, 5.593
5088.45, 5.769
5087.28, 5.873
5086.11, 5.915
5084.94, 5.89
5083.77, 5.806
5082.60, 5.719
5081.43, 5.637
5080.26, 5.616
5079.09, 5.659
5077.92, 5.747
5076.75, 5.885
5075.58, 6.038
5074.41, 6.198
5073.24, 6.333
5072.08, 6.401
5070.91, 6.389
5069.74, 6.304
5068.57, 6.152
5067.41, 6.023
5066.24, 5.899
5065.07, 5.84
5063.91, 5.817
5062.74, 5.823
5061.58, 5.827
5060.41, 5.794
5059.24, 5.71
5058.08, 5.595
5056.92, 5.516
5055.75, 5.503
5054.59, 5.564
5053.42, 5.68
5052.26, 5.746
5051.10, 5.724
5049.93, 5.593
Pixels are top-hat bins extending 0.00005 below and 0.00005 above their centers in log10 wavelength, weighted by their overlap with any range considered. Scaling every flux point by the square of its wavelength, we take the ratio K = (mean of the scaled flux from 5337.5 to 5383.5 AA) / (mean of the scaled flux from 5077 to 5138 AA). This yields 1.4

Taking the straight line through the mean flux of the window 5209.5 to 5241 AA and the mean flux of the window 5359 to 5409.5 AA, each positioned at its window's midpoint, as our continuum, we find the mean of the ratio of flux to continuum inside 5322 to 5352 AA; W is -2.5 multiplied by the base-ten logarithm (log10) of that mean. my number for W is 0.055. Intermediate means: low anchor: 6.93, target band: 6.66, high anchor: 7.04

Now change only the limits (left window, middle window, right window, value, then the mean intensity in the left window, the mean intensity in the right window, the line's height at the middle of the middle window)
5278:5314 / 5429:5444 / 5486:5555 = 0.02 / 6.78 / 6.96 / 6.89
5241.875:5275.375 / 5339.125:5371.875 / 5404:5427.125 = -0.06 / 6.5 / 6.82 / 6.7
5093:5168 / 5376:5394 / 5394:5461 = -0.05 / 6.02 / 6.77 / 6.66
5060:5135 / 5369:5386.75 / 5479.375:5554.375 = -0.11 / 5.84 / 6.95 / 6.58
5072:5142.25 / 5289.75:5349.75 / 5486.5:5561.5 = -0.06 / 5.84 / 6.96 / 6.41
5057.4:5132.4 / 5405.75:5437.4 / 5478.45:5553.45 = -0.02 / 5.82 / 6.95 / 6.69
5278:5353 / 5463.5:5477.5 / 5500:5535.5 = 0.06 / 6.74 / 6.95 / 6.9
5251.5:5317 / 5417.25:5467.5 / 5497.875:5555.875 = 0.03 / 6.64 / 6.98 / 6.86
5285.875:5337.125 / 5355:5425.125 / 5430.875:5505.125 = -0.04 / 6.77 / 6.74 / 6.75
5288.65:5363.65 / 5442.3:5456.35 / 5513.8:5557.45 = 0.01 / 6.83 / 6.99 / 6.92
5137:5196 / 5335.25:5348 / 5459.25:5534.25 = 0.00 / 6.31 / 6.81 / 6.58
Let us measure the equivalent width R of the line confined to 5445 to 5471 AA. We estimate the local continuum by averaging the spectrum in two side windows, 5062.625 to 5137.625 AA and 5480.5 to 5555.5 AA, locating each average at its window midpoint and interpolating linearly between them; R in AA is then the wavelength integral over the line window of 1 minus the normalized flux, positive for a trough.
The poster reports 0.6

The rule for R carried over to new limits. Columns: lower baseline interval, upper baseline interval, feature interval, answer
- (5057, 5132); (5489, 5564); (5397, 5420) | -0.8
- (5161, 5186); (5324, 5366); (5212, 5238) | -1.6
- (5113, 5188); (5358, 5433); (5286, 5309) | -0.4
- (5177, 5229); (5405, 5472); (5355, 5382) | -2.8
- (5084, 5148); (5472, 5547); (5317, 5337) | -0.8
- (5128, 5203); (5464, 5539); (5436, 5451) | 0.0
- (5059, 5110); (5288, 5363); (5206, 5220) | -0.6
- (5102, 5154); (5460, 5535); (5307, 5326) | -1.1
